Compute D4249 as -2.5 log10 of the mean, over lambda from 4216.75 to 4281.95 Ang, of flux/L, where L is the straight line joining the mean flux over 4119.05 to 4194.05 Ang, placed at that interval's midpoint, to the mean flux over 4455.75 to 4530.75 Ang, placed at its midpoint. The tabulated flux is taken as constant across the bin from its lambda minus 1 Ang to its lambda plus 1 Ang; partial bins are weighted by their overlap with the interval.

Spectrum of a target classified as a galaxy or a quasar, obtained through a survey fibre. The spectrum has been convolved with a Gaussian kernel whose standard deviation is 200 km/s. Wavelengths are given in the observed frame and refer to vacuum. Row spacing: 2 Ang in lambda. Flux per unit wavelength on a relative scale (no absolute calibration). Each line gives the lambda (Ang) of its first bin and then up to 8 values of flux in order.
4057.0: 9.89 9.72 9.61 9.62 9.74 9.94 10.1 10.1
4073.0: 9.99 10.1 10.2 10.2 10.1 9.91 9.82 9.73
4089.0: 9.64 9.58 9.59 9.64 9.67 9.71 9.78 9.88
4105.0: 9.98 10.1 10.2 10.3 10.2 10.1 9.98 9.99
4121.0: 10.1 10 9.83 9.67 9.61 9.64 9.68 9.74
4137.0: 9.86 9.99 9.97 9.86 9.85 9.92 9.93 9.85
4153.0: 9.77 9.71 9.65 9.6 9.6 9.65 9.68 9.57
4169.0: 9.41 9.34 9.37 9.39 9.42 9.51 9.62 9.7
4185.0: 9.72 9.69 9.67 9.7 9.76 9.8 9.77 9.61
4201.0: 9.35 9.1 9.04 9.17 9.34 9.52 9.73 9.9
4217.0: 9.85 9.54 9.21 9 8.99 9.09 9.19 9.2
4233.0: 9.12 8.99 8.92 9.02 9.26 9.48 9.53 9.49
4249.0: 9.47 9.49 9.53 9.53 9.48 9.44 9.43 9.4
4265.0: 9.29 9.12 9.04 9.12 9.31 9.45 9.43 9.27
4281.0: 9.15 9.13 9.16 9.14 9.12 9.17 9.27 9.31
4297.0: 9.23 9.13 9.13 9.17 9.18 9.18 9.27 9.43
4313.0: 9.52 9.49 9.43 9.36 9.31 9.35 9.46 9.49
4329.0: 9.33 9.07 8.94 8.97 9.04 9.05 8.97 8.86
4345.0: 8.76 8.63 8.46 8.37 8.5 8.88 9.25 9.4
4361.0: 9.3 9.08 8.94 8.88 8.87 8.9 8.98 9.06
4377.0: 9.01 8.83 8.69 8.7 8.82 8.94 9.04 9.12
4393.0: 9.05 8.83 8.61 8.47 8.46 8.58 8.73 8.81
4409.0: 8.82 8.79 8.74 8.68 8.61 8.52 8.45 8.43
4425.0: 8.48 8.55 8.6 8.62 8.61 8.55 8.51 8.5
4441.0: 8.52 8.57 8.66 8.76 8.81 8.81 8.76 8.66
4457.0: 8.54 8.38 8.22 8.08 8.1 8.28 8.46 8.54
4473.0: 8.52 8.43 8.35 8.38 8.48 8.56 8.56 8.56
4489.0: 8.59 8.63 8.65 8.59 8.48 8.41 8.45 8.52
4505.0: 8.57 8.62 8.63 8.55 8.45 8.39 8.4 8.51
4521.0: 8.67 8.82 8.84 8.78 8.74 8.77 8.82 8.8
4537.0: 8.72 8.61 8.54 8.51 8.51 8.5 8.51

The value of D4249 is 0.01 mag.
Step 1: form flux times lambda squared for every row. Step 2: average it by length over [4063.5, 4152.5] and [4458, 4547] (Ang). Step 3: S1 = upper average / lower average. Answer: 1.0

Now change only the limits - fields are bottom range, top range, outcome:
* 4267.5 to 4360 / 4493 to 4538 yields 1.03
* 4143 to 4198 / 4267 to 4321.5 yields 1.02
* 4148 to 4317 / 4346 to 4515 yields 1.01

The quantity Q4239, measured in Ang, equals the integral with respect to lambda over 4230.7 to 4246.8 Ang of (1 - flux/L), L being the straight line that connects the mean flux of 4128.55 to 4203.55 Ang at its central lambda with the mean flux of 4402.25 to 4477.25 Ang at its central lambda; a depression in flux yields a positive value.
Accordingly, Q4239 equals 0.3 Ang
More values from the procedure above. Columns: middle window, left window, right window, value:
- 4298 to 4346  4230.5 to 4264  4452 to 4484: -0.9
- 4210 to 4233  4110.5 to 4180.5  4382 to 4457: 0.2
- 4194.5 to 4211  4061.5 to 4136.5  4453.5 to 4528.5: 0.2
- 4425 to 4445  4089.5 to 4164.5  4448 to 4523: 0.3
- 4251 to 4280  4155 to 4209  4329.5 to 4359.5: -0.5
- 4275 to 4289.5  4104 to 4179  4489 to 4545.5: 0.2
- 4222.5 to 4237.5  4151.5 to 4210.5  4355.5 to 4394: 0.5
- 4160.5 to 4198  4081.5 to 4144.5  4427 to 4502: 0.0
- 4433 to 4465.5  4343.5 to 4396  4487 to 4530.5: 0.7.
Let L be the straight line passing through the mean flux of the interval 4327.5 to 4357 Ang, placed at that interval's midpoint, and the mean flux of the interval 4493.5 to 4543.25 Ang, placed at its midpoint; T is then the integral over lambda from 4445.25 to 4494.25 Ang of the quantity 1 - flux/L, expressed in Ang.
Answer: 1.0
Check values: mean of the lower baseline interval 8.87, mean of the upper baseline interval 8.61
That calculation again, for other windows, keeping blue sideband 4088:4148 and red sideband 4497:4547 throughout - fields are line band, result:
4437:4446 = 0.3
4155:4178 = 0.5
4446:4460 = 0.2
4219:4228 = 0.4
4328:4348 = 0.5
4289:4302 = 0.2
